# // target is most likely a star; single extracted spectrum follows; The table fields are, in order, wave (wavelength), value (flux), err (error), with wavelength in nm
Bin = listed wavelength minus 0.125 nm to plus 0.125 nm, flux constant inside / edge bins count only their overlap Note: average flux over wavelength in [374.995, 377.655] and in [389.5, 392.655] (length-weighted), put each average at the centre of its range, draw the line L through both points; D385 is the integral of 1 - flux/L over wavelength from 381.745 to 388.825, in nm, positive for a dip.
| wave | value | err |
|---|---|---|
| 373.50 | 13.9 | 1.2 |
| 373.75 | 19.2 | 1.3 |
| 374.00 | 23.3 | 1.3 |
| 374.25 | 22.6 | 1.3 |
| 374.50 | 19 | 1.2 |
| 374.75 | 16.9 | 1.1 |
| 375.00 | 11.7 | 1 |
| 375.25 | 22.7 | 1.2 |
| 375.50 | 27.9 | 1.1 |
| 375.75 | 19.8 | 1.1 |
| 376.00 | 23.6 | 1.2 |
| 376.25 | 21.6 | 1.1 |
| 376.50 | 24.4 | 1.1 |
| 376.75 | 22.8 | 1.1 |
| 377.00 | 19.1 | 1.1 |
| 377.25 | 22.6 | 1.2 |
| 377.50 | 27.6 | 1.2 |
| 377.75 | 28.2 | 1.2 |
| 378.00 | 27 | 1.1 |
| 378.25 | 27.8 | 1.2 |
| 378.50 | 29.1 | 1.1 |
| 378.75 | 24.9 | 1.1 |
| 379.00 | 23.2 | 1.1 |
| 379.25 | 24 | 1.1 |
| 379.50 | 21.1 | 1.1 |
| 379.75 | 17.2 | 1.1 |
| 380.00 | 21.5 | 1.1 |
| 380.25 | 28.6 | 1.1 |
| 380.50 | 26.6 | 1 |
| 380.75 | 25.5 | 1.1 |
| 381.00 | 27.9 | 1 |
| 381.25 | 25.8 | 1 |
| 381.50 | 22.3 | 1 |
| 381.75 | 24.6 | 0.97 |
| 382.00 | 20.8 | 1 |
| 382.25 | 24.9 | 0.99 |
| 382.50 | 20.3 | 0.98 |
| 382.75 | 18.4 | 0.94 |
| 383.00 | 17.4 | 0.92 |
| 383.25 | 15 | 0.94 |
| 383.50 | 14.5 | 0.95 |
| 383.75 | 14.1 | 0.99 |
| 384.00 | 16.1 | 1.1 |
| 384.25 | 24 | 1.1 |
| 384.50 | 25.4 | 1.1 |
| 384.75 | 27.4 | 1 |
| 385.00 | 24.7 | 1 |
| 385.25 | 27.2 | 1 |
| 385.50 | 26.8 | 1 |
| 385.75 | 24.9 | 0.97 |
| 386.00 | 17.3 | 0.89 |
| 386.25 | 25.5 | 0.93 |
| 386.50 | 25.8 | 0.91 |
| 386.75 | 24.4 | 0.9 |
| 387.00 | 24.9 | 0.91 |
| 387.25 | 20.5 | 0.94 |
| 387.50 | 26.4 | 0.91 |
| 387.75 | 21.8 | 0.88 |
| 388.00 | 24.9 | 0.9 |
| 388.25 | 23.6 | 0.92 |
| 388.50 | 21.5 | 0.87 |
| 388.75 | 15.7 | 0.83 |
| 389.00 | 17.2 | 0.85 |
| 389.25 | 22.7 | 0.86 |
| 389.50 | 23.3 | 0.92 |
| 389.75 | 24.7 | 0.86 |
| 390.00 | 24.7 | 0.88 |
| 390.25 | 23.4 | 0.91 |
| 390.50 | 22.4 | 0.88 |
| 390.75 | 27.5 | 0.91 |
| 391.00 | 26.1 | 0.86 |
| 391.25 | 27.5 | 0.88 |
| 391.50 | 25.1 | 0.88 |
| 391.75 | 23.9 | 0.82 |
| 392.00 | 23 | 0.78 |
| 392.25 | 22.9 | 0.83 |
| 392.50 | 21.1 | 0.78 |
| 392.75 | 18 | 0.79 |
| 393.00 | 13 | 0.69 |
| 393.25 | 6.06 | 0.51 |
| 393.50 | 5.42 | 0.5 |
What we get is 0.49 nm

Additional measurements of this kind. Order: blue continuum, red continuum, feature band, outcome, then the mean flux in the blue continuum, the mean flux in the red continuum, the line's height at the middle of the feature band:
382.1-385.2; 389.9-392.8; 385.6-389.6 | -0.070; 20.4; 23.9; 22.2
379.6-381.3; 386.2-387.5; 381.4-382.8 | 0.142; 24.6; 24.4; 24.6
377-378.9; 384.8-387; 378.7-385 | 0.839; 26.2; 24.7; 25.5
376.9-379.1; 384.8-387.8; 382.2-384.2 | 0.585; 25.6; 24.3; 24.8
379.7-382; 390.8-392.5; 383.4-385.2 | 0.241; 24.5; 24.6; 24.5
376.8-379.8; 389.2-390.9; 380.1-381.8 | -0.104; 24.5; 24.2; 24.4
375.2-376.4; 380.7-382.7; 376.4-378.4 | -0.143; 23.2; 23.7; 23.3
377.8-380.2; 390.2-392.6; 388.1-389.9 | 0.221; 24.3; 24.4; 24.3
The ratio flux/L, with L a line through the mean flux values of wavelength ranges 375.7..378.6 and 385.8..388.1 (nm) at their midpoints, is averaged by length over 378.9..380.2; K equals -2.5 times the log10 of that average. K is 0.12 mag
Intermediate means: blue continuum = 24.5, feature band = 21.8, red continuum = 23.5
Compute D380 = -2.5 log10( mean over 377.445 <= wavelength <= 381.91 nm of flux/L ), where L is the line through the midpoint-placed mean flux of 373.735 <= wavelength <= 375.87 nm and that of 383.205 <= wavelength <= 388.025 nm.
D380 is -0.17 mag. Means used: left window 20.4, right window 22.7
